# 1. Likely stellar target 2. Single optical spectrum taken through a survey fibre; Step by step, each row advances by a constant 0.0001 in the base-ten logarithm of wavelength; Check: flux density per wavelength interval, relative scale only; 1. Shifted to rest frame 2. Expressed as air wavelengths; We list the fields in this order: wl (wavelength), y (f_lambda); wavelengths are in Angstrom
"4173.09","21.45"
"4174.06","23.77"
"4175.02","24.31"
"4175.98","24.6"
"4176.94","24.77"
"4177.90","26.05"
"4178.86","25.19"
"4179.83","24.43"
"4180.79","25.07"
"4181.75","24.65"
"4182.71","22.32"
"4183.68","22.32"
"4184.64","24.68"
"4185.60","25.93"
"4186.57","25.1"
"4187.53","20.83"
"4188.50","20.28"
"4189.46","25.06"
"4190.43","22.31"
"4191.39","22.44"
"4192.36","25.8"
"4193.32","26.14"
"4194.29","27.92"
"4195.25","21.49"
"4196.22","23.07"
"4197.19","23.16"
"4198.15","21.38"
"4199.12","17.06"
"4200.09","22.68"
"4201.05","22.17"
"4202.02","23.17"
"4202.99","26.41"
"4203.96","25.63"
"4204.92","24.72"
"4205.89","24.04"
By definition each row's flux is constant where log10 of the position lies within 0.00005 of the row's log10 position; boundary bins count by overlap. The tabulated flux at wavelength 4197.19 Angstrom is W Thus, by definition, 23.16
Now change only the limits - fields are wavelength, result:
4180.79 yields 25.07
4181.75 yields 24.65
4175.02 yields 24.31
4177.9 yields 26.05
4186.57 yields 25.1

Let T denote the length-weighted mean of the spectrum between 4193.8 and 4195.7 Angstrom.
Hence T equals 24.8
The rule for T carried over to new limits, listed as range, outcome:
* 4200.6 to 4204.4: 24.3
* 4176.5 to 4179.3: 25.4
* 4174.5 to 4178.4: 25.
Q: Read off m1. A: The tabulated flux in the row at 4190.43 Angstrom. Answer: 22.31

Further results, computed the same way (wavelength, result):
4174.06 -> 23.77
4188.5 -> 20.28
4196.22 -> 23.07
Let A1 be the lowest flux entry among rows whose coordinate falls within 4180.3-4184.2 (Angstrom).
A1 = 22.32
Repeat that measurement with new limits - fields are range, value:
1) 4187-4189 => 20.28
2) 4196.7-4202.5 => 17.06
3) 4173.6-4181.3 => 23.77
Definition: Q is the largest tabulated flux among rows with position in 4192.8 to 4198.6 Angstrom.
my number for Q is 27.92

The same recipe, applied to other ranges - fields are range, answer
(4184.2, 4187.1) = 25.93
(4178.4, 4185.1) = 25.19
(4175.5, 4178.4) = 26.05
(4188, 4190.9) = 25.06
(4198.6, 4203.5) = 26.41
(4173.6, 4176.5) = 24.6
